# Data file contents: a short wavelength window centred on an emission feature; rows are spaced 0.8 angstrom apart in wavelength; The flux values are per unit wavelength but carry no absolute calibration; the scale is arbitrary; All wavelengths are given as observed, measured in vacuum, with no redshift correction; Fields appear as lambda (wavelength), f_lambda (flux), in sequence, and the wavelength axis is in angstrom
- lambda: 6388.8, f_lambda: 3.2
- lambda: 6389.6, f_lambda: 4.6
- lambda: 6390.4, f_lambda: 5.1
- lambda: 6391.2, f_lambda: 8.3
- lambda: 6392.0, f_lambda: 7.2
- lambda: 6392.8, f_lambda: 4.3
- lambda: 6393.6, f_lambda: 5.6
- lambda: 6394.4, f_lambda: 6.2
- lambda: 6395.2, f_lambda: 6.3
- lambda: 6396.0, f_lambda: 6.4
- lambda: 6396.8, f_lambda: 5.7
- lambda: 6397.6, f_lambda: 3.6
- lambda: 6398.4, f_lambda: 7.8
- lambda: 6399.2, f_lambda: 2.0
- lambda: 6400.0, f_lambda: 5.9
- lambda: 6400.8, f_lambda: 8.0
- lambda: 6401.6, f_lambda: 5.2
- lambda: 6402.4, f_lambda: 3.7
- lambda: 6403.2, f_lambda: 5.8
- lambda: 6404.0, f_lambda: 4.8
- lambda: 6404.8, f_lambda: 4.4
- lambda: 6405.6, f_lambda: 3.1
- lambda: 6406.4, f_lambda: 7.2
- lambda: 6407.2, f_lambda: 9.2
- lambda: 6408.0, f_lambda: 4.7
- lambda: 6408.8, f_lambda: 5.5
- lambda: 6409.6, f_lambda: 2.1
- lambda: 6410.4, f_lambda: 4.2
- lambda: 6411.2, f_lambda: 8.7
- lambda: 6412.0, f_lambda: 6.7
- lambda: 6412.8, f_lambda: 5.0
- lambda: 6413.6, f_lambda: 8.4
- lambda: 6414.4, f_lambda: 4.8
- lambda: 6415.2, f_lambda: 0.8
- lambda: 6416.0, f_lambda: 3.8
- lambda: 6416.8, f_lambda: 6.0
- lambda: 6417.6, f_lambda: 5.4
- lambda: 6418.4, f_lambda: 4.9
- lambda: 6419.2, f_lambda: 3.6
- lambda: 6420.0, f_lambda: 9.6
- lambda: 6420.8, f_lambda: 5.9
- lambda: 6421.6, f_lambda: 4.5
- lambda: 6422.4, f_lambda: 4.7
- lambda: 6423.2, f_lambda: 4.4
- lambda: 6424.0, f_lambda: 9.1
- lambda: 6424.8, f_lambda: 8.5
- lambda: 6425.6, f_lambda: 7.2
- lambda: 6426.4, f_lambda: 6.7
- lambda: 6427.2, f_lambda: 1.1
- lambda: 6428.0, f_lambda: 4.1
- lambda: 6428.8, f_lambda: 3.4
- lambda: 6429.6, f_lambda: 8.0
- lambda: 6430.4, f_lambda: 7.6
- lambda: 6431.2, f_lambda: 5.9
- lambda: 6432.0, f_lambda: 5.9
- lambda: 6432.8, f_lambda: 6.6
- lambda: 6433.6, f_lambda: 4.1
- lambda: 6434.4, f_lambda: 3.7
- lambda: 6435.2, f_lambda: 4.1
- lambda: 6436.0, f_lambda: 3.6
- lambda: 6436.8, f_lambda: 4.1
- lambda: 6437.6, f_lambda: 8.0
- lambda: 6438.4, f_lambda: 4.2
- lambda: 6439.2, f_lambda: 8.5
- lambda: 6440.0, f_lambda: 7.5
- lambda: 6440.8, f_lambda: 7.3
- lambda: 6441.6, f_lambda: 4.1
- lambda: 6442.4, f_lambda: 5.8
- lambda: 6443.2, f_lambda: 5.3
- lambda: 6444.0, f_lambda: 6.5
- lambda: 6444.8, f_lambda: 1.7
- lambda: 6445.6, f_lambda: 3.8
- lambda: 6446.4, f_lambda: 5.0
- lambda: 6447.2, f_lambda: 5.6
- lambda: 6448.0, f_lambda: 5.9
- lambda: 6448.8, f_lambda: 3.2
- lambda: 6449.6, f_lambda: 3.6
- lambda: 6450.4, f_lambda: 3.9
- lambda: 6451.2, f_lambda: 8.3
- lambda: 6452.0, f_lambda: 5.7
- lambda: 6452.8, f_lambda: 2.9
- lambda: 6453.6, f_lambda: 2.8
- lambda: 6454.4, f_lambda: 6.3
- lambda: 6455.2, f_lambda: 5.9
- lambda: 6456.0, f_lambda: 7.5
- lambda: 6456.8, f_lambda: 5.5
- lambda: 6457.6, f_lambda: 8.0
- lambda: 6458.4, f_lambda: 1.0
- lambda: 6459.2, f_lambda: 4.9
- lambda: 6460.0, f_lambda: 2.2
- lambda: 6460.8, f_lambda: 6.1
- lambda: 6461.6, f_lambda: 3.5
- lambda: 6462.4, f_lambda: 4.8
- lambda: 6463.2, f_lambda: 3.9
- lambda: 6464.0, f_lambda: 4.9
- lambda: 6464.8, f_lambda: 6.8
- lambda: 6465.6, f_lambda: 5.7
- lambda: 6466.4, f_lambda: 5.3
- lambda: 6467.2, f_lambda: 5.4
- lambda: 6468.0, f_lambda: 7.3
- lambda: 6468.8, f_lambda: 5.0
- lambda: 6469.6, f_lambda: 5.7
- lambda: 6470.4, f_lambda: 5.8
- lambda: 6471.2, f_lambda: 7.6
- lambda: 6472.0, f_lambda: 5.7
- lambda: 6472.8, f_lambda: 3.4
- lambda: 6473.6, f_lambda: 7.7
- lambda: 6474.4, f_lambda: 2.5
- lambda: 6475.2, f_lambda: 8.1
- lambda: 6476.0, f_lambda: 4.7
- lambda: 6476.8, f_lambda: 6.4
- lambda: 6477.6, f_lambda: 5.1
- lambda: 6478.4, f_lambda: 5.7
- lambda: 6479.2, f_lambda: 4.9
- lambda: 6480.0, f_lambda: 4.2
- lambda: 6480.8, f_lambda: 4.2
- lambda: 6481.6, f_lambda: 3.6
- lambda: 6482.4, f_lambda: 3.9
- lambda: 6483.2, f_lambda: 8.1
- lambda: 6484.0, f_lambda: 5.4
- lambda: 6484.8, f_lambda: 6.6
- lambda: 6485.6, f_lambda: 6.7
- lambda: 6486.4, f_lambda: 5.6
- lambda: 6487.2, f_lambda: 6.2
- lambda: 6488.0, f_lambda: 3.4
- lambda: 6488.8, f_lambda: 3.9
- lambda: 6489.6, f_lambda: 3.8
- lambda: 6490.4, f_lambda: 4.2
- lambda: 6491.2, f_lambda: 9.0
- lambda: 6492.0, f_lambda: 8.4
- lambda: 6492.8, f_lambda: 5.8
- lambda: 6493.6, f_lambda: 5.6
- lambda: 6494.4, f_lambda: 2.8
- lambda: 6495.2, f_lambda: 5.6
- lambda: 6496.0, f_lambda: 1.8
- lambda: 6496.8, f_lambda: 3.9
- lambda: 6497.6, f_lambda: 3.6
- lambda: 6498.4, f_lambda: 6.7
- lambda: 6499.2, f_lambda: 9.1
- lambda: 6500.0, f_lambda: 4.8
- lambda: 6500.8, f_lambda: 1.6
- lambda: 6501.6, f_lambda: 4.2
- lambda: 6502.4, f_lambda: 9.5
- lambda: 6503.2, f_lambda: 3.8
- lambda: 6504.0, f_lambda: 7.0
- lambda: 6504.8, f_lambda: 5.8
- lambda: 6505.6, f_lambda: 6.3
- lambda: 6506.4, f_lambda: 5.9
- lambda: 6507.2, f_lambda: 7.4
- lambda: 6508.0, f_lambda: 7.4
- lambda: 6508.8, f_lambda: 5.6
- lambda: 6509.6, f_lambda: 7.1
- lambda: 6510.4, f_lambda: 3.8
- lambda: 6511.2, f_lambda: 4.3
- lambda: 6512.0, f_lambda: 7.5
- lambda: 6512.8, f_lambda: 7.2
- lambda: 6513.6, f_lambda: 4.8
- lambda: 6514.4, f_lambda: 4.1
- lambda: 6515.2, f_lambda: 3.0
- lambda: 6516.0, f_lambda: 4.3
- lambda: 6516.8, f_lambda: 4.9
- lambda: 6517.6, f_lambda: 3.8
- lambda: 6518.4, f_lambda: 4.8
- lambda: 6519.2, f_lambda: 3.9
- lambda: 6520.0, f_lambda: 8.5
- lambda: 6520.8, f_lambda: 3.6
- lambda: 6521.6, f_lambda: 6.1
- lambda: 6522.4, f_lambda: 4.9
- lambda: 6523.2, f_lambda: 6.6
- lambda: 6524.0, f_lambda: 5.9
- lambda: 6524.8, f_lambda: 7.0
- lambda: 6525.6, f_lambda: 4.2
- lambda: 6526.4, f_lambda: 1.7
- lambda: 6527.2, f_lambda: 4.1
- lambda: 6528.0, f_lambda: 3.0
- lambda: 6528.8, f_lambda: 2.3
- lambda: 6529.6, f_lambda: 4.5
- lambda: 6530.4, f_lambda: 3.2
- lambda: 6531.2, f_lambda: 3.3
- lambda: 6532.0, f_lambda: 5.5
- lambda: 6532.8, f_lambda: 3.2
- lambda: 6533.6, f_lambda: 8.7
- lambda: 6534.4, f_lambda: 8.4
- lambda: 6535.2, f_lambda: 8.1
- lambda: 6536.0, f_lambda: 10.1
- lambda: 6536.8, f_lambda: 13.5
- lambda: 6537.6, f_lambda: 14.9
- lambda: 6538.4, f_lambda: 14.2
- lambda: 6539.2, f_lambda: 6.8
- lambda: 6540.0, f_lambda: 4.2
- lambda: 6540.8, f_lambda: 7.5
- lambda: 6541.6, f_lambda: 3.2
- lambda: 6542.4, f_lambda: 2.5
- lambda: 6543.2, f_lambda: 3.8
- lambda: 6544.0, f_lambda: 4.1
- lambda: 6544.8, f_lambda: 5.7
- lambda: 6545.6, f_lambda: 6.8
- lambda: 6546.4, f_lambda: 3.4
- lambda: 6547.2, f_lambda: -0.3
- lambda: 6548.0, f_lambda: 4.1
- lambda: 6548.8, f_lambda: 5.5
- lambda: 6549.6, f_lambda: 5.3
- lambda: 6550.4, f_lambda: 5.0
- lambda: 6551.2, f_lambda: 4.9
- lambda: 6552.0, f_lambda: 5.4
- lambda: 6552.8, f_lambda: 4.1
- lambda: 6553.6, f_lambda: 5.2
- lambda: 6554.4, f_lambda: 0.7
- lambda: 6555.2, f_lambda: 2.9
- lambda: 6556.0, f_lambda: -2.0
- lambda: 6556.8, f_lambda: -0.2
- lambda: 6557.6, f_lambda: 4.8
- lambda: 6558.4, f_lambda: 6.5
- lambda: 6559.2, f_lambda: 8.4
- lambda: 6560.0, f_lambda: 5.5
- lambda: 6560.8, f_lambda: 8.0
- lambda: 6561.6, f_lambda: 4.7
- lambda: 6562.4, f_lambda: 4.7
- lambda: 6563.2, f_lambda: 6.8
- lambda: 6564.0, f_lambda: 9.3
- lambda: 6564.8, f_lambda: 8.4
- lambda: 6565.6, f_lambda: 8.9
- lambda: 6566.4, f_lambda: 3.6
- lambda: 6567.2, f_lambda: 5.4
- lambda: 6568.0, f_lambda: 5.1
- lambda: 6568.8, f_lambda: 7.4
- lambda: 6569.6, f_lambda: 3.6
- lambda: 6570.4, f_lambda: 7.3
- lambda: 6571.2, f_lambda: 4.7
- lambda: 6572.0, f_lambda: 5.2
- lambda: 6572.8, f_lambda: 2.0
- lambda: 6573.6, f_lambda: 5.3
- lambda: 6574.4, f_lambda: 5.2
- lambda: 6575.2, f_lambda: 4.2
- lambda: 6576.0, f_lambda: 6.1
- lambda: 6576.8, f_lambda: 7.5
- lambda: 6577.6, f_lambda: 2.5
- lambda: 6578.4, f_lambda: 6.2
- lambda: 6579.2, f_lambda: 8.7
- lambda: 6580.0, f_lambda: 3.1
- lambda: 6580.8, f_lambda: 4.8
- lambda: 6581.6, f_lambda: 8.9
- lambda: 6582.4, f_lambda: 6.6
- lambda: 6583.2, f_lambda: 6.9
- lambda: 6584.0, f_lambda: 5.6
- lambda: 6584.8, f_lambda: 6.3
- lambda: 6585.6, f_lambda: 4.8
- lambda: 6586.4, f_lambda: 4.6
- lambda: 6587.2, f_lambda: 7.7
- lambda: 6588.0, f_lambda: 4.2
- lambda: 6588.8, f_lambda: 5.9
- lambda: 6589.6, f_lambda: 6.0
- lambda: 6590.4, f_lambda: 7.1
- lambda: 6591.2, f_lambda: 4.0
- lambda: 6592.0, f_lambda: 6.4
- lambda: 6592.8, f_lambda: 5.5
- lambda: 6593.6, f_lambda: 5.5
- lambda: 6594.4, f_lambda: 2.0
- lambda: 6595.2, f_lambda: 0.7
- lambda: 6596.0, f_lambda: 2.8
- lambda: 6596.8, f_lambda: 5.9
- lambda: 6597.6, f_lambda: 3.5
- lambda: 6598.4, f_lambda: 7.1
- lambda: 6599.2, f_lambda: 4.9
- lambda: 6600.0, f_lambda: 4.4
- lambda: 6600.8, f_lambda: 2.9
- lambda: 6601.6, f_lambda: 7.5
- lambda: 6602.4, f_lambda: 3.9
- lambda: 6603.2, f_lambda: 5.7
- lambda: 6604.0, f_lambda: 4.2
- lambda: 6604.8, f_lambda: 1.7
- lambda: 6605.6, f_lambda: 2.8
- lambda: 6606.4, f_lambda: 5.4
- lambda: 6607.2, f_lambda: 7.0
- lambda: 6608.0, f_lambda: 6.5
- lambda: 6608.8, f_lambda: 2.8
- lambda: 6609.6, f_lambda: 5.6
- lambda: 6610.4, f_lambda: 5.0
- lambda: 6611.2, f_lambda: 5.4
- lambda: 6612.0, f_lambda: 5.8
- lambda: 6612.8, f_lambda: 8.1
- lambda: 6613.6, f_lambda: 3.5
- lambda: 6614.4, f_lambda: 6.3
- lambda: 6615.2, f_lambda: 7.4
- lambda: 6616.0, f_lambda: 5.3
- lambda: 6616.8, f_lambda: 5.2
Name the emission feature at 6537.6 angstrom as H-beta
